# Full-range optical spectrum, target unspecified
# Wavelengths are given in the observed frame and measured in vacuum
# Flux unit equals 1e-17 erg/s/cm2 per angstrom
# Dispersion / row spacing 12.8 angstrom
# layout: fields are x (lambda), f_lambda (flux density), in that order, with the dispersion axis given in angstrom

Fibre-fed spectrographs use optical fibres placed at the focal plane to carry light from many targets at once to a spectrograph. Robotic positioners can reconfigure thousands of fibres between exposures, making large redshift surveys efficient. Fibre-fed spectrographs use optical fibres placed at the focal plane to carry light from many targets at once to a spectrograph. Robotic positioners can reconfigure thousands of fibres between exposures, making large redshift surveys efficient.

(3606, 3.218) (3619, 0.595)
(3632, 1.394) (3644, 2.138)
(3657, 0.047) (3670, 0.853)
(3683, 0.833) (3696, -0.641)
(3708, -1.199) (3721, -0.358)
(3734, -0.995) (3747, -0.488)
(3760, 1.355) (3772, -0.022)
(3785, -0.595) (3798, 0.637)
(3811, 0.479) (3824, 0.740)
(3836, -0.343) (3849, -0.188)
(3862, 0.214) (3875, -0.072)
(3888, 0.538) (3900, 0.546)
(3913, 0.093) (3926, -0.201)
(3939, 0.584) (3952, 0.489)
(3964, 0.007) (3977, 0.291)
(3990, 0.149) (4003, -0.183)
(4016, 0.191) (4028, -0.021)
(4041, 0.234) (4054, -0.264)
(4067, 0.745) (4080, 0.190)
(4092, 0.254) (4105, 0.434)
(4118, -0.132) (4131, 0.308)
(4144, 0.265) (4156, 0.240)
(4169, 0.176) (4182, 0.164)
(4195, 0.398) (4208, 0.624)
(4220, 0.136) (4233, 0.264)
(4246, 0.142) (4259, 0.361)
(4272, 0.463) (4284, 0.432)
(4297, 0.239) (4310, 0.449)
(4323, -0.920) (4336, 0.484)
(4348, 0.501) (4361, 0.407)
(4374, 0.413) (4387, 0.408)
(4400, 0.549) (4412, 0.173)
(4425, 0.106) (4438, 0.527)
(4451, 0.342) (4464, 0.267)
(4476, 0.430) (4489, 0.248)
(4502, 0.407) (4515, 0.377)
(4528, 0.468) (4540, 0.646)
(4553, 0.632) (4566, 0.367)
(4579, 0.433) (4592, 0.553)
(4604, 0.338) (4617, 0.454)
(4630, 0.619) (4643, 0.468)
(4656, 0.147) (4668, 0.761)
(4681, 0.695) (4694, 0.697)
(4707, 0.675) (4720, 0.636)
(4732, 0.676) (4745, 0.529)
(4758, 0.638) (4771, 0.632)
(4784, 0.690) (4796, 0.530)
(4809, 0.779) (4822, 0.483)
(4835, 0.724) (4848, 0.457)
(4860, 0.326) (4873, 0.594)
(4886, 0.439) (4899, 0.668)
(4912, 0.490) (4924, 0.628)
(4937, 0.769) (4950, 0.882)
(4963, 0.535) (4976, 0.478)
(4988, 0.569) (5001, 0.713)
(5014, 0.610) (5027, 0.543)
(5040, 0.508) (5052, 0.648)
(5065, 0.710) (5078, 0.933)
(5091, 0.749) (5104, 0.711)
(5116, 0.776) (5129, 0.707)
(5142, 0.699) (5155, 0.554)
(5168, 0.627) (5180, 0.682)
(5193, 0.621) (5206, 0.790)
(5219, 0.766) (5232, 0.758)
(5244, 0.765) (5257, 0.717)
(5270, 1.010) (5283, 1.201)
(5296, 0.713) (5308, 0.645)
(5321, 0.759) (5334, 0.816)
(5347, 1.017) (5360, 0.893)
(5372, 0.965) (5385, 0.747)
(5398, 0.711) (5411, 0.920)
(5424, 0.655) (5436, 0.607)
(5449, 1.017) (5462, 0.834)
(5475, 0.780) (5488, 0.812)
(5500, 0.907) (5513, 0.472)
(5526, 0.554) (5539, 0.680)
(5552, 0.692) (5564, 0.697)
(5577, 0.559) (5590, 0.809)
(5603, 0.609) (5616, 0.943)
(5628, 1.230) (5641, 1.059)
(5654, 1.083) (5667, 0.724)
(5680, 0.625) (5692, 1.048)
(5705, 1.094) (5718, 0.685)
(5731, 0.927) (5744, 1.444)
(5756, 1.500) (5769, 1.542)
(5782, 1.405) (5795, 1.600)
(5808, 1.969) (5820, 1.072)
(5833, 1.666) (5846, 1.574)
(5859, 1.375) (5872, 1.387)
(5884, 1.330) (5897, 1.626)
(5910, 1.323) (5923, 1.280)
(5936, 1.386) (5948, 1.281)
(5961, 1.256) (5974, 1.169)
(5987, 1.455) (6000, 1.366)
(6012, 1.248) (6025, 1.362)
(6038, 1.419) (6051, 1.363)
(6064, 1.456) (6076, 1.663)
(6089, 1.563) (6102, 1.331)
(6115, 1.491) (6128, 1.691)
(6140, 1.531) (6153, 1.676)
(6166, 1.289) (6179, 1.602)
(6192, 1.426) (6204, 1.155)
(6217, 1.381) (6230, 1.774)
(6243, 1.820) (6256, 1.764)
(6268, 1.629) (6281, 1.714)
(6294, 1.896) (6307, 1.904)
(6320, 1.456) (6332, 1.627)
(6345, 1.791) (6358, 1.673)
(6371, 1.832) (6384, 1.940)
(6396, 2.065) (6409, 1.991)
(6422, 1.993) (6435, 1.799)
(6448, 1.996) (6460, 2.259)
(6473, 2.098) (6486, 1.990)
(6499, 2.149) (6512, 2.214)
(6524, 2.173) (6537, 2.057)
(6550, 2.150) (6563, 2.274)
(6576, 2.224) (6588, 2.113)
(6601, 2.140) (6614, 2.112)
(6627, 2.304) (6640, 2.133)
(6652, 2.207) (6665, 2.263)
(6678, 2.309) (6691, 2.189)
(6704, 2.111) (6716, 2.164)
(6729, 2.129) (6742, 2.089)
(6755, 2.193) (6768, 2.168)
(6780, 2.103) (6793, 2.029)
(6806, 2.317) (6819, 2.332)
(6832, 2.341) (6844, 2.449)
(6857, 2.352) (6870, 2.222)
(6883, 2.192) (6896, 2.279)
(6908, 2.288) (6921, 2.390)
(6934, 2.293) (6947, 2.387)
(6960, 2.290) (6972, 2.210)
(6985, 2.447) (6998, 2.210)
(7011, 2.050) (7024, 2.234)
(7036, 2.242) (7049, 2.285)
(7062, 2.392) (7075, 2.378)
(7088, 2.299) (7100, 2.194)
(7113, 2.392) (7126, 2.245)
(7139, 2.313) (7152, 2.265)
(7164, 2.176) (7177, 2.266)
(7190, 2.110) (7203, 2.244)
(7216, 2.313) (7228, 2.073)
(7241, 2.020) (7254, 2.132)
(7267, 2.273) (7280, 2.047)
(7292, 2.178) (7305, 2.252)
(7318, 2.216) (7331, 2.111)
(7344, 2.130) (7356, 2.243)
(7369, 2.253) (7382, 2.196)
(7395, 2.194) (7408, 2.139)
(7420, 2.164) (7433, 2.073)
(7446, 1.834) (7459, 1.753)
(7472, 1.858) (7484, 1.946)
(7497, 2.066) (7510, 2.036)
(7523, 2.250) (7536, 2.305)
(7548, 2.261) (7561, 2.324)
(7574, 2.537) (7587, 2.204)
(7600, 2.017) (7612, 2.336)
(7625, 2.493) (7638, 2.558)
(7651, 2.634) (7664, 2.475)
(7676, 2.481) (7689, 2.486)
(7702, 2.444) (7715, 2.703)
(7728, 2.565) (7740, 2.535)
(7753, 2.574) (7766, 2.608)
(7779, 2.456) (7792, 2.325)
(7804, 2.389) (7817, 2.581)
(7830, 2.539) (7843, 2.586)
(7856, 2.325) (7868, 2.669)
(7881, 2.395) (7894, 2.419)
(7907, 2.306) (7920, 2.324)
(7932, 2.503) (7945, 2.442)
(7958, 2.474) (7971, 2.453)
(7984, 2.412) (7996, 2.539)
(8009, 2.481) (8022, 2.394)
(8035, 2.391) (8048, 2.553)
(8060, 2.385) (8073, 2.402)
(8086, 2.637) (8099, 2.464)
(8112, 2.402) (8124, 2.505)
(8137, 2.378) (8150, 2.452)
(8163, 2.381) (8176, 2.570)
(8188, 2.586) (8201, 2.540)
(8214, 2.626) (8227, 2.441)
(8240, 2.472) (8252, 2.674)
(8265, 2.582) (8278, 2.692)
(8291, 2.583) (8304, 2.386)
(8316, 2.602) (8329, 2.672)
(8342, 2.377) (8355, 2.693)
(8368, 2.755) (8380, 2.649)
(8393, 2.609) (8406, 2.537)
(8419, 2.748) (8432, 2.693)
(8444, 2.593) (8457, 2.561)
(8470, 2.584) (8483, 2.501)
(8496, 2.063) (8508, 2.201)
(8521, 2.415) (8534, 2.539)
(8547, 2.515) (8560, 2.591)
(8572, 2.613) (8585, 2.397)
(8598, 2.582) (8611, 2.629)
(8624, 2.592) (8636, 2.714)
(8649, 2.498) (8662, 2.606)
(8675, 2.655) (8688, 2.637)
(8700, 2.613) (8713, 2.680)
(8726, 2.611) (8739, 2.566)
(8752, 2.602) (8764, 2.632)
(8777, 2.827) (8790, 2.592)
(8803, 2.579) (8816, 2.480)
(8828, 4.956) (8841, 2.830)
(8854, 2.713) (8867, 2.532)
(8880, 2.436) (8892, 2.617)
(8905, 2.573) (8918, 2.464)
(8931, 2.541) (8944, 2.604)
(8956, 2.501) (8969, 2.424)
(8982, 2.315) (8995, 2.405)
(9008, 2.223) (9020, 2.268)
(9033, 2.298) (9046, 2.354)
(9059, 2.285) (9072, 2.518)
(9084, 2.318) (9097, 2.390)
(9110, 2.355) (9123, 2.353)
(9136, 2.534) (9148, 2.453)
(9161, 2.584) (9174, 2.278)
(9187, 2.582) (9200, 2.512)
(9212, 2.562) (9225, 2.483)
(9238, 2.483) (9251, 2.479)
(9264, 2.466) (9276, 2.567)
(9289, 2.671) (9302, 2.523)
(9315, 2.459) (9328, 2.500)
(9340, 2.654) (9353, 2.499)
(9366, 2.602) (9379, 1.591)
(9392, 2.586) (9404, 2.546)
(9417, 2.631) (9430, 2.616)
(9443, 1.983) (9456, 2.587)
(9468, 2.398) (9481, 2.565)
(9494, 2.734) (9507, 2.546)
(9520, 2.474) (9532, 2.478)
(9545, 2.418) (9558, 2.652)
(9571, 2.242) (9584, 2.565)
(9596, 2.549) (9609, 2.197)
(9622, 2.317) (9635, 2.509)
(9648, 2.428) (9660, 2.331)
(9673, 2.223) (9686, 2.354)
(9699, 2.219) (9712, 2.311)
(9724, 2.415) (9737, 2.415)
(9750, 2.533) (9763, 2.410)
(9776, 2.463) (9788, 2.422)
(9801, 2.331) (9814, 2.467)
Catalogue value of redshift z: 0.44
